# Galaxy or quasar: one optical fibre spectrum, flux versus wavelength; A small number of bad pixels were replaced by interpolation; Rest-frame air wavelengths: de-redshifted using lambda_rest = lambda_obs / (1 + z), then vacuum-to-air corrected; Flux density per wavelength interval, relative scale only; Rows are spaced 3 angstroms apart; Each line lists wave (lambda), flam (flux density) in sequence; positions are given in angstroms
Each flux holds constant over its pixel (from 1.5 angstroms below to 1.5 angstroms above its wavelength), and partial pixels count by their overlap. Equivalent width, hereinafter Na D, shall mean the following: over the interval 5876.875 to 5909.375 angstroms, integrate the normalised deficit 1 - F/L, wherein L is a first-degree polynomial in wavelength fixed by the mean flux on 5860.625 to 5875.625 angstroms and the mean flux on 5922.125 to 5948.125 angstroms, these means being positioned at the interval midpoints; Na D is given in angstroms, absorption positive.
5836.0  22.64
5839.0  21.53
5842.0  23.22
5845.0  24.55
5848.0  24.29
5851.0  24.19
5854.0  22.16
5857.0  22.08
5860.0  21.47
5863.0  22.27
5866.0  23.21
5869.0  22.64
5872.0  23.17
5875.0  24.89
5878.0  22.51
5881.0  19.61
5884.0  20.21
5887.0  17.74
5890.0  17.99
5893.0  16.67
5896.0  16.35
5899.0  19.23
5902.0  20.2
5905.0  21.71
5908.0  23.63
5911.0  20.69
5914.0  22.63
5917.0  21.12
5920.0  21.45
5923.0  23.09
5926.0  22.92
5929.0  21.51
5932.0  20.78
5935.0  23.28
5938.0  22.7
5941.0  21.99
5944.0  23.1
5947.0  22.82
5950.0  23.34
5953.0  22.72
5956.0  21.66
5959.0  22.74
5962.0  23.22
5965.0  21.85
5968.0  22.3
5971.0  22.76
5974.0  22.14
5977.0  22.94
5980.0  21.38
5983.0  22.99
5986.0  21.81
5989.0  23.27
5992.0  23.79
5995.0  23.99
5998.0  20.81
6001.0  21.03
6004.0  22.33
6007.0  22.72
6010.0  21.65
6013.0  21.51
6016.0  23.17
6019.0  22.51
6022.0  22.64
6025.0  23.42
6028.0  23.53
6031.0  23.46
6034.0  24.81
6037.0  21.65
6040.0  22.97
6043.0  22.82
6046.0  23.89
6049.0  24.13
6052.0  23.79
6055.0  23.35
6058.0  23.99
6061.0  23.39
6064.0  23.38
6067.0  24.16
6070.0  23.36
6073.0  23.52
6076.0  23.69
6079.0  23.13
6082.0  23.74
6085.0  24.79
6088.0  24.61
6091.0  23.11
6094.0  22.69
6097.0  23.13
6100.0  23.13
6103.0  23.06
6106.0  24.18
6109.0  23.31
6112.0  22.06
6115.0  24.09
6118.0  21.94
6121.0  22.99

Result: 4.6 angstroms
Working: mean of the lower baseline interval 23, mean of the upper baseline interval 22.4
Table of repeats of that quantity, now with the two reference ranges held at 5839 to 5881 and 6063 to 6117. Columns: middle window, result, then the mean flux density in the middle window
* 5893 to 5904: 2.2 angstroms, 18.5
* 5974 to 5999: 0.7 angstroms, 22.6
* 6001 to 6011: 0.5 angstroms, 22.1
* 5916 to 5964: 1.5 angstroms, 22.4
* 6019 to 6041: 0.2 angstroms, 23.2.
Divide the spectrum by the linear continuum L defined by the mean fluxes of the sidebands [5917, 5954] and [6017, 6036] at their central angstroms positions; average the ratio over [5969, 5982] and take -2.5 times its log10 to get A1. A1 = 0.02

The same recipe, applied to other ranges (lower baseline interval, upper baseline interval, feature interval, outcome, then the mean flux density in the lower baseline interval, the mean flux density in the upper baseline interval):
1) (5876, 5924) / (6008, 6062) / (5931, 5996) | -0.05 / 20.3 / 23.1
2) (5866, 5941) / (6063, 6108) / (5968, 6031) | 0.00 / 21.2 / 23.6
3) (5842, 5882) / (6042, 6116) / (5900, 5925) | 0.06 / 22.9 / 23.5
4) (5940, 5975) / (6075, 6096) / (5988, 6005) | 0.02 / 22.6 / 23.7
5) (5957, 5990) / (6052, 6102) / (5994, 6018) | 0.03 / 22.5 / 23.6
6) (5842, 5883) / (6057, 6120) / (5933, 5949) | 0.01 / 22.8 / 23.4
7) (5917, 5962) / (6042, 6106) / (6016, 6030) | 0.00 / 22.4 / 23.6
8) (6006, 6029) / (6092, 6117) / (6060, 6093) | -0.03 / 22.6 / 23.2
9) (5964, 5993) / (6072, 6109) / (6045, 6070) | -0.02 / 22.5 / 23.6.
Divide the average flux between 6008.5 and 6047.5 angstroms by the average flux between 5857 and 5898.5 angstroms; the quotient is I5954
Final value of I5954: 1.1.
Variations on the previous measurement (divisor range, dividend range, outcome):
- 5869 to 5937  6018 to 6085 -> 1.12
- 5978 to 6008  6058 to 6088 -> 1.06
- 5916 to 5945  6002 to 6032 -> 1.02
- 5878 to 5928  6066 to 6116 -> 1.15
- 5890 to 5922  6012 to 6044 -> 1.13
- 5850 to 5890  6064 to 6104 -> 1.08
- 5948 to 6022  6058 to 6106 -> 1.05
